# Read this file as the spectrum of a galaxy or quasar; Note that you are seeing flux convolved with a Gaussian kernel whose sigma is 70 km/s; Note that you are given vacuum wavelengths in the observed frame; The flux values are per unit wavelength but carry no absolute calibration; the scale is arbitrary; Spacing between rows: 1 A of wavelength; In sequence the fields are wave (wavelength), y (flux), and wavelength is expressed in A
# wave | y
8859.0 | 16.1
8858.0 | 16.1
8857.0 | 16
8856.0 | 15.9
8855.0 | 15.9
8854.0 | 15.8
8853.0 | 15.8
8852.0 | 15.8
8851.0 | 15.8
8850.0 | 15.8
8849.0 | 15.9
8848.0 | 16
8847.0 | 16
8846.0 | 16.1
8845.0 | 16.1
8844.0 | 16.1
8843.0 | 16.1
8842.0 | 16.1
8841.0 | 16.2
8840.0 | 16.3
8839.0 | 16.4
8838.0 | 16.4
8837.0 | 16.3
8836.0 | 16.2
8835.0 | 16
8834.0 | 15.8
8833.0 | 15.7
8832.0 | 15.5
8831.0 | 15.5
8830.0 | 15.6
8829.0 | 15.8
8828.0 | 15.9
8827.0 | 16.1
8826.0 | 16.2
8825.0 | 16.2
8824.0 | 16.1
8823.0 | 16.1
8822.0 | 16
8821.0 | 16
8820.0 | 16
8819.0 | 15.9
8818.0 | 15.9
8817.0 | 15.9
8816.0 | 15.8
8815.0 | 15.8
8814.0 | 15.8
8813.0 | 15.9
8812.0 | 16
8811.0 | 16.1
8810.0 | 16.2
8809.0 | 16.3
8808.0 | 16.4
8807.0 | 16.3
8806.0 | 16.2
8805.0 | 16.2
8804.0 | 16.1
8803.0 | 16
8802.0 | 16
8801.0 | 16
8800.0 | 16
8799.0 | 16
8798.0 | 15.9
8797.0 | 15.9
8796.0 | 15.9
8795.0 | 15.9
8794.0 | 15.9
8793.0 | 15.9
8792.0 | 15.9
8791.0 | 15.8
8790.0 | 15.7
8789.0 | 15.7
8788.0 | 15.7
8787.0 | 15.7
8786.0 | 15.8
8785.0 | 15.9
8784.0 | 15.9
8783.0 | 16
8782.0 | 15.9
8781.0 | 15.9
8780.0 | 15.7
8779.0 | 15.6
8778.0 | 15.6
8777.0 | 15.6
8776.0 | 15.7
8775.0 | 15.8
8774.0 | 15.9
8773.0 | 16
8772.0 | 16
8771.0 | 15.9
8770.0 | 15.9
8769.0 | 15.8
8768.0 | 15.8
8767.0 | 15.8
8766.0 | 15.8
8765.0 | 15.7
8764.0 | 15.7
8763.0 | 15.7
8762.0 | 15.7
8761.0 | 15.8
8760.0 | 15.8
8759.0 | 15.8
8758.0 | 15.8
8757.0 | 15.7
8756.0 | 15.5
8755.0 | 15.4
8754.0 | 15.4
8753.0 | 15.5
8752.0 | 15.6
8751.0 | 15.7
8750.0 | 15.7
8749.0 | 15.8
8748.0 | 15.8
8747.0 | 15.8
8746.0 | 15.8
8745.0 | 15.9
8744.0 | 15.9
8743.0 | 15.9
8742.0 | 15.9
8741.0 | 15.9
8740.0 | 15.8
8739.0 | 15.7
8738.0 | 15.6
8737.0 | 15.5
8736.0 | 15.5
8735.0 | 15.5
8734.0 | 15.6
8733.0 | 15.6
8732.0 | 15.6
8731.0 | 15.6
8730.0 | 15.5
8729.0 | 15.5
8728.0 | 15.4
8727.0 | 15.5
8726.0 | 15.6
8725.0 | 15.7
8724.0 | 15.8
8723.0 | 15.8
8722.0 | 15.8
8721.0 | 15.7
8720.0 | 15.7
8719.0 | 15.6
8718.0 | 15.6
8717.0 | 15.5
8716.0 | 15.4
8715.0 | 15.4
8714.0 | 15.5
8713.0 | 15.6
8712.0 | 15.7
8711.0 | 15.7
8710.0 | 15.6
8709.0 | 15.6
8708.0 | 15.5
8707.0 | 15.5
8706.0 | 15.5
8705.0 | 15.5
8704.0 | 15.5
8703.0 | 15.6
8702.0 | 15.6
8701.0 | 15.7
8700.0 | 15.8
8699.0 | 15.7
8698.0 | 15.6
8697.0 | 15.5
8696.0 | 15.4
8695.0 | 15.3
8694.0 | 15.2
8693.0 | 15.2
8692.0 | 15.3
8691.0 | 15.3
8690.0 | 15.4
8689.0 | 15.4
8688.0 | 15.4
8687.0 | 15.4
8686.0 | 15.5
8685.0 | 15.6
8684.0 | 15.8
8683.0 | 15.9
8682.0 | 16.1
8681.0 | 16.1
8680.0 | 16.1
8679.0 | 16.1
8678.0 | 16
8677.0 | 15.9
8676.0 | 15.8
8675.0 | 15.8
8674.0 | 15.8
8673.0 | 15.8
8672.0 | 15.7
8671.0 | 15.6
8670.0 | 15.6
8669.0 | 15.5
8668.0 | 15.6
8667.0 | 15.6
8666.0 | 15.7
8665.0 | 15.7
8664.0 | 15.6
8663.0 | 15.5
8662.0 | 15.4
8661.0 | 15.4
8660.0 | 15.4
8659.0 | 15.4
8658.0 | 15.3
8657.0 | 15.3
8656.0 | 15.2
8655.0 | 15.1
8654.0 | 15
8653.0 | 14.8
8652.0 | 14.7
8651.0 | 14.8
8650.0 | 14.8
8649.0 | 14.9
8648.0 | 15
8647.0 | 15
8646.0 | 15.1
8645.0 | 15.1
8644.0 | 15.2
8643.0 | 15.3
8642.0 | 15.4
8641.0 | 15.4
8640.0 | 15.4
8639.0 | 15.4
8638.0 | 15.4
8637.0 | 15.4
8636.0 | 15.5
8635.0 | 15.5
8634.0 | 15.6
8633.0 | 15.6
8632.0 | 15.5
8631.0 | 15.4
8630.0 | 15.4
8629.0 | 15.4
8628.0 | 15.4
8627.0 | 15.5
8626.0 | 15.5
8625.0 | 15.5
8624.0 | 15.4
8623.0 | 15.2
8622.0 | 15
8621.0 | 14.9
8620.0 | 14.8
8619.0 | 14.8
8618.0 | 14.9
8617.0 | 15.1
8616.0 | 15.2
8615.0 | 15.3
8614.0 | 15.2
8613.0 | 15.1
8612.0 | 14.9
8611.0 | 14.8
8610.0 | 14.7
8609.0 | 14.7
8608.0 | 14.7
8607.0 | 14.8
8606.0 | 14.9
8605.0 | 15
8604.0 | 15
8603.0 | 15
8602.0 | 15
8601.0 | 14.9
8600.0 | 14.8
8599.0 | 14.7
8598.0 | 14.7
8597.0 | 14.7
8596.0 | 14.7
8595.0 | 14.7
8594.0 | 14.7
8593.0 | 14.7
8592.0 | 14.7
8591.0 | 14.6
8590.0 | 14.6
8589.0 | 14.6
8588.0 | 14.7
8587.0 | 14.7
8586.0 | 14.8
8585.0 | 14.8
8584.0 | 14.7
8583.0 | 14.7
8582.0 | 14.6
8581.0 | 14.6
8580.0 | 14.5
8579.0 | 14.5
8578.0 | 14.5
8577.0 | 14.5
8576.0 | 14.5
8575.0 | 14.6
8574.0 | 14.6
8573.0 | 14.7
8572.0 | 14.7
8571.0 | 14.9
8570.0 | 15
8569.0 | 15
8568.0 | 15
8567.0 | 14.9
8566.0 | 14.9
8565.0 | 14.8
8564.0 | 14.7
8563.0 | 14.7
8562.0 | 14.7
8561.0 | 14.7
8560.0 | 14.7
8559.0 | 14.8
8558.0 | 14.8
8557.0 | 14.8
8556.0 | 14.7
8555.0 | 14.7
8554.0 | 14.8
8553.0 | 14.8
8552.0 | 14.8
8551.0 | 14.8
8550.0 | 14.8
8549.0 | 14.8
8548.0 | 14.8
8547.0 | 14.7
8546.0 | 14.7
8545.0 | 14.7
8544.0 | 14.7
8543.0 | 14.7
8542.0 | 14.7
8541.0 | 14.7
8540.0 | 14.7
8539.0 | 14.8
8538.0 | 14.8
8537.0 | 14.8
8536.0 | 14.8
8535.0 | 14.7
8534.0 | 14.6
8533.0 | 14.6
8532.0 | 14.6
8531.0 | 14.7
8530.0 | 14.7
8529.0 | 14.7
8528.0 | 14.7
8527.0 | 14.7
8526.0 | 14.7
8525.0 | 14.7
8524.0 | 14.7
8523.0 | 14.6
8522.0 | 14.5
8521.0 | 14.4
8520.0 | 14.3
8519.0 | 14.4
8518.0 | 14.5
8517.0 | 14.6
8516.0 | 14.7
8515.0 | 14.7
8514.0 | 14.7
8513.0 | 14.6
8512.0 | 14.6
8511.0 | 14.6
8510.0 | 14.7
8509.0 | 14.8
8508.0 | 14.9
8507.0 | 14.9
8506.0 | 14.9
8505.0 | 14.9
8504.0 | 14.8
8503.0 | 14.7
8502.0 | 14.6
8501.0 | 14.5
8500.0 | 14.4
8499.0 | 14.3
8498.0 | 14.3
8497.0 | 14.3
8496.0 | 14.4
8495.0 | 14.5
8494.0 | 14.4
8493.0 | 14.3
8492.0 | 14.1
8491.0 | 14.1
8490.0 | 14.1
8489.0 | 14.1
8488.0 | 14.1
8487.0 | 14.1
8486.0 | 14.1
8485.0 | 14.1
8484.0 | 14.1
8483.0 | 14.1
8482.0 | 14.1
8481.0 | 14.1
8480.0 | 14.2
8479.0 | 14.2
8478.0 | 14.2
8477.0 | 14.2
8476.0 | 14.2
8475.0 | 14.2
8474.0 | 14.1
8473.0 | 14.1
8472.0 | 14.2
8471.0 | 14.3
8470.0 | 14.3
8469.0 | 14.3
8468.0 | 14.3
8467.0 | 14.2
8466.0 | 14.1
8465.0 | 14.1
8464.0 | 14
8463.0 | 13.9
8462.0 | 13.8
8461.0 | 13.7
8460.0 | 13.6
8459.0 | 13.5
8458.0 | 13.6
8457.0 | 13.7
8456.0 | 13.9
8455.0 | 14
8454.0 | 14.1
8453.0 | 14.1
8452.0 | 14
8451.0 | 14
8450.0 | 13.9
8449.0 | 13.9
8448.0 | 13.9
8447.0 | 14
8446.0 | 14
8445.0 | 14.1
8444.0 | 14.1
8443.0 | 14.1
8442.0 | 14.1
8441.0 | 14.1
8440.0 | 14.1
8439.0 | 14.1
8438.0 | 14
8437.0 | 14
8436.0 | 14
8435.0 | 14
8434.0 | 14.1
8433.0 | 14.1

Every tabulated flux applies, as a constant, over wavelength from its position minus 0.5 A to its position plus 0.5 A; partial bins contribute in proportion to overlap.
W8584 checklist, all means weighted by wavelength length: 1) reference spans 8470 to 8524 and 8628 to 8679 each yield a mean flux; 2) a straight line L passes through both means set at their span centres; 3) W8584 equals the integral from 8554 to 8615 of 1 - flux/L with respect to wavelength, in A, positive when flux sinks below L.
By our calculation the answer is 0.80 A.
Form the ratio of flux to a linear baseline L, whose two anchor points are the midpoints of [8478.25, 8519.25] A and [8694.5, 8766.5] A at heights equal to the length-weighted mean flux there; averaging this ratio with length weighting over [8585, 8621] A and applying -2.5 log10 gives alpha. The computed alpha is 0.01 mag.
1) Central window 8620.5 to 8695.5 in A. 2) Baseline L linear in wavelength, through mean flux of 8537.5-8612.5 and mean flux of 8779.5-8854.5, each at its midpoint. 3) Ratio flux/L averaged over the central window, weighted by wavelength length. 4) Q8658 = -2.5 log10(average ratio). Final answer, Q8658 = -0.02 mag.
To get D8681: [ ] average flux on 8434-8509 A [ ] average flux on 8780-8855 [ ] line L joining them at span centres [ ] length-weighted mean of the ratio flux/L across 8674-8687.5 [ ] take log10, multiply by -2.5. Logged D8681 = -0.042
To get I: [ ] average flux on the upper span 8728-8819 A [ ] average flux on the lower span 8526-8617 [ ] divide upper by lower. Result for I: 1.1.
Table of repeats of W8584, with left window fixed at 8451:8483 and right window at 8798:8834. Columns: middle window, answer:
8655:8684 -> -1.0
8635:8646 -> -0.2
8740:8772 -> -0.2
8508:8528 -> -0.4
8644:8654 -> 0.1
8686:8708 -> -0.2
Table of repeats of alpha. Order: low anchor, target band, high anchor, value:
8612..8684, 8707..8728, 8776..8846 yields 0.002 mag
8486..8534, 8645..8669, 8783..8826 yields 0.001 mag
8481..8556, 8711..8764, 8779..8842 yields -0.003 mag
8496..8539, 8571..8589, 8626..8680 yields 0.026 mag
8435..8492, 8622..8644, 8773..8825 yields -0.030 mag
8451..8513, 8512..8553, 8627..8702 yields -0.008 mag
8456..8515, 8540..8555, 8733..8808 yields -0.011 mag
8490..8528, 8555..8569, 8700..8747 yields 0.002 mag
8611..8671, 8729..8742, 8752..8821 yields 0.002 mag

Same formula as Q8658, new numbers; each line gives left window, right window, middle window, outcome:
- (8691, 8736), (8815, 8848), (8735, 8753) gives -0.005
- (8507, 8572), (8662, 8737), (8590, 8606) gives 0.018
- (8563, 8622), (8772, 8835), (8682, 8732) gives -0.011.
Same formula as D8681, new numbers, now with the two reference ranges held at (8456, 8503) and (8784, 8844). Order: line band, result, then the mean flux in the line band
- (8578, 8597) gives 0.01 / 14.7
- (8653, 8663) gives -0.01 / 15.3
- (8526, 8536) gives -0.02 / 14.7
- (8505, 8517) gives -0.03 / 14.7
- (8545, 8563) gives -0.02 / 14.8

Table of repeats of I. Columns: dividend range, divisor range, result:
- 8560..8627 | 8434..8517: 1.04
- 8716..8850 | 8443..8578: 1.10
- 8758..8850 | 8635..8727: 1.03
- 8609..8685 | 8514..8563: 1.05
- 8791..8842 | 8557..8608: 1.09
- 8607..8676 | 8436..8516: 1.07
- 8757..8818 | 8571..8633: 1.07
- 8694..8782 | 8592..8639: 1.04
